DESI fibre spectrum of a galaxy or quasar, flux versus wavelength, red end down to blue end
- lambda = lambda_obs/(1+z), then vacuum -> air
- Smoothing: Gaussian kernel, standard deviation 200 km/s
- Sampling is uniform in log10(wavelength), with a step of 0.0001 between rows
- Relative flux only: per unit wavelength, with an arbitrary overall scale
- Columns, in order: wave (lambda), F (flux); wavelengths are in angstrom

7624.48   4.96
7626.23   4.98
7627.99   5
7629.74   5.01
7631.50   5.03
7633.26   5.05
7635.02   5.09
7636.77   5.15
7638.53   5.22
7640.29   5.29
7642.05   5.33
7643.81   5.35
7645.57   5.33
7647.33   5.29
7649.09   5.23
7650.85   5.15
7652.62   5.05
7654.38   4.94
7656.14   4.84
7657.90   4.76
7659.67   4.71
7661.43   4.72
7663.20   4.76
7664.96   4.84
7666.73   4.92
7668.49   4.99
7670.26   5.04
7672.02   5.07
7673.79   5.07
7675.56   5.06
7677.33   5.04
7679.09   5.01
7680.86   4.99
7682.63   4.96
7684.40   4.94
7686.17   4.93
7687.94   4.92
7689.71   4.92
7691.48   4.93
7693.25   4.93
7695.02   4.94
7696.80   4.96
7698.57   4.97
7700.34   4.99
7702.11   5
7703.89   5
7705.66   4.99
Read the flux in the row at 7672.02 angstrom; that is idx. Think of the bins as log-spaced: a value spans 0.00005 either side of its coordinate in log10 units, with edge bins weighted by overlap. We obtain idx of 5.07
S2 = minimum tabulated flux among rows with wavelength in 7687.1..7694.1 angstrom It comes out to 4.92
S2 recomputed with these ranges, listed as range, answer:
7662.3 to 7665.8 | 4.76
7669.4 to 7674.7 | 5.04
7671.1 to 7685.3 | 4.94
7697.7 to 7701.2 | 4.97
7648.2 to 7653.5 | 5.05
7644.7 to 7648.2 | 5.29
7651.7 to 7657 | 4.84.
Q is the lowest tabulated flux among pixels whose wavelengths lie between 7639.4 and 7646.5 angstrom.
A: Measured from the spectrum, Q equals 5.29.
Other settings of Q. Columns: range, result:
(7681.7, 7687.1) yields 4.93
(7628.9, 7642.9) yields 5.01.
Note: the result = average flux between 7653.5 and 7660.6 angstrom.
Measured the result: 4.81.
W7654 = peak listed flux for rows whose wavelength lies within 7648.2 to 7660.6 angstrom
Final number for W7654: 5.23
